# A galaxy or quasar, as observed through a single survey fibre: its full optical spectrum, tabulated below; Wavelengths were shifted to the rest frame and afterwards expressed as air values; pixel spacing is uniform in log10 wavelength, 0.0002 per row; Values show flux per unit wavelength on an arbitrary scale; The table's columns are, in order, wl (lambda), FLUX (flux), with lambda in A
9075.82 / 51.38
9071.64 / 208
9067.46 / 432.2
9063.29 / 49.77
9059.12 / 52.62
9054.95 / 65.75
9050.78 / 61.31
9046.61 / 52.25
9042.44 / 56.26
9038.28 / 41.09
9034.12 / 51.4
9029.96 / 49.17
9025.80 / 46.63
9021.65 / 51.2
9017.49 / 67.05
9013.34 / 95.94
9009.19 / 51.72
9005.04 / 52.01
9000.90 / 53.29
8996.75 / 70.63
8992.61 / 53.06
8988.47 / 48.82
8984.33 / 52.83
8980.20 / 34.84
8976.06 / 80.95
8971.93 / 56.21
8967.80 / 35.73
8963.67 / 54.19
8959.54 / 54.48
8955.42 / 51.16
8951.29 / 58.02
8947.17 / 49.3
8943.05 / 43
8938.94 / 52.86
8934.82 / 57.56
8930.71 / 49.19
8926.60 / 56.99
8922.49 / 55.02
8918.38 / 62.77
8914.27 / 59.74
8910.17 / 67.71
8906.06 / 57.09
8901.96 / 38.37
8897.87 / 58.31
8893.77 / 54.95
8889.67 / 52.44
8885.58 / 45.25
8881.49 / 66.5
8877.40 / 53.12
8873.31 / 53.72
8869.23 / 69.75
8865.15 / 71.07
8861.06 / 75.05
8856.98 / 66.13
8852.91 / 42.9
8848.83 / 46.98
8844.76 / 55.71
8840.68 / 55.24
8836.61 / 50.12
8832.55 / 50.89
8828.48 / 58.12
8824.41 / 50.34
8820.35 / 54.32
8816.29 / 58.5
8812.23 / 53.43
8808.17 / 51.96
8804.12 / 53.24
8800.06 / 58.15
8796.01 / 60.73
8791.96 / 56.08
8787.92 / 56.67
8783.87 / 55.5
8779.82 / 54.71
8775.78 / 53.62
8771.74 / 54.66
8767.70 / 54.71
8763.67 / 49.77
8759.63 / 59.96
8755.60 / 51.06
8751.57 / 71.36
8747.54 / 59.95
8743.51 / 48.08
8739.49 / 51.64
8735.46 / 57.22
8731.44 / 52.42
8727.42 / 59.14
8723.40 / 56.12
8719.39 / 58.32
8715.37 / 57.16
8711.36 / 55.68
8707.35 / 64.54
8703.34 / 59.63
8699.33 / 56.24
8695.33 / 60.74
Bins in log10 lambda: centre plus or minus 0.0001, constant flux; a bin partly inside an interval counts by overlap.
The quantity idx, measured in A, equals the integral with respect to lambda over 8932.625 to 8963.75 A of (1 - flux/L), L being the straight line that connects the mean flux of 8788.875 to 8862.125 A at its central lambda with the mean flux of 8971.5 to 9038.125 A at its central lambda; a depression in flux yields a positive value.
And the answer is 2.1 A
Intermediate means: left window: 55.2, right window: 56.8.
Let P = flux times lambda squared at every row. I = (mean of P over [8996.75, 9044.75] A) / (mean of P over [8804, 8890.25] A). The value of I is 1.05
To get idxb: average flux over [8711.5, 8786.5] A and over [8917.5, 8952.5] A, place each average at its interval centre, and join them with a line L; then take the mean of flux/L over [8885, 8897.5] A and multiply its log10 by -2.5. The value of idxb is 0.03 mag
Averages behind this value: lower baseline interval 55.9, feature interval 52.5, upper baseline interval 53.5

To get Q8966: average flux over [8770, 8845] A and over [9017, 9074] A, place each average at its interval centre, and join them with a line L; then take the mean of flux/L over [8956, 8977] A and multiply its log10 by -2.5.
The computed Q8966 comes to 0.41 mag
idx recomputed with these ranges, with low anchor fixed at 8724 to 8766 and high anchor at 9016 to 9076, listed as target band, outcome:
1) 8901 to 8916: 3.6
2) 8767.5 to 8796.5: 2.2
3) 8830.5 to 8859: 6.3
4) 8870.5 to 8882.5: 2.3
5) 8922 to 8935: 3.9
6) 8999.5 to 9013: 4.4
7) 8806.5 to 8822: 2.3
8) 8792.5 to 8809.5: 1.7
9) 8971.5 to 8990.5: 6.5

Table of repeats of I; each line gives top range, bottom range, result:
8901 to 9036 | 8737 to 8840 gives 1.04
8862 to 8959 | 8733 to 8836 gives 1.04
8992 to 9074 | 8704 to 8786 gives 1.59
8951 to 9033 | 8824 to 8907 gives 1.03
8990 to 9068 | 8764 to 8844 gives 1.33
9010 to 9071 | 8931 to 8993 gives 1.69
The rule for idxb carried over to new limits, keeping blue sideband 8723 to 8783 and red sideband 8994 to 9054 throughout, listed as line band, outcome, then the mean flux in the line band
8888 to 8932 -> 0.014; 55.8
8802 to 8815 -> 0.054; 53.2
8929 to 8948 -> 0.126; 50.5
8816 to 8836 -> 0.045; 53.8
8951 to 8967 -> 0.085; 52.6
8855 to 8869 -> -0.247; 70.6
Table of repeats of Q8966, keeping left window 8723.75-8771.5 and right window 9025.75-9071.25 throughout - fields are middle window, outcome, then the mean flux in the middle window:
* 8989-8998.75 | 0.40 mag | 59.7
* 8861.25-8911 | 0.25 mag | 57.7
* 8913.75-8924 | 0.29 mag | 59.3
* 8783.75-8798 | 0.07 mag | 57.5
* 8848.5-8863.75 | 0.17 mag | 59.5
